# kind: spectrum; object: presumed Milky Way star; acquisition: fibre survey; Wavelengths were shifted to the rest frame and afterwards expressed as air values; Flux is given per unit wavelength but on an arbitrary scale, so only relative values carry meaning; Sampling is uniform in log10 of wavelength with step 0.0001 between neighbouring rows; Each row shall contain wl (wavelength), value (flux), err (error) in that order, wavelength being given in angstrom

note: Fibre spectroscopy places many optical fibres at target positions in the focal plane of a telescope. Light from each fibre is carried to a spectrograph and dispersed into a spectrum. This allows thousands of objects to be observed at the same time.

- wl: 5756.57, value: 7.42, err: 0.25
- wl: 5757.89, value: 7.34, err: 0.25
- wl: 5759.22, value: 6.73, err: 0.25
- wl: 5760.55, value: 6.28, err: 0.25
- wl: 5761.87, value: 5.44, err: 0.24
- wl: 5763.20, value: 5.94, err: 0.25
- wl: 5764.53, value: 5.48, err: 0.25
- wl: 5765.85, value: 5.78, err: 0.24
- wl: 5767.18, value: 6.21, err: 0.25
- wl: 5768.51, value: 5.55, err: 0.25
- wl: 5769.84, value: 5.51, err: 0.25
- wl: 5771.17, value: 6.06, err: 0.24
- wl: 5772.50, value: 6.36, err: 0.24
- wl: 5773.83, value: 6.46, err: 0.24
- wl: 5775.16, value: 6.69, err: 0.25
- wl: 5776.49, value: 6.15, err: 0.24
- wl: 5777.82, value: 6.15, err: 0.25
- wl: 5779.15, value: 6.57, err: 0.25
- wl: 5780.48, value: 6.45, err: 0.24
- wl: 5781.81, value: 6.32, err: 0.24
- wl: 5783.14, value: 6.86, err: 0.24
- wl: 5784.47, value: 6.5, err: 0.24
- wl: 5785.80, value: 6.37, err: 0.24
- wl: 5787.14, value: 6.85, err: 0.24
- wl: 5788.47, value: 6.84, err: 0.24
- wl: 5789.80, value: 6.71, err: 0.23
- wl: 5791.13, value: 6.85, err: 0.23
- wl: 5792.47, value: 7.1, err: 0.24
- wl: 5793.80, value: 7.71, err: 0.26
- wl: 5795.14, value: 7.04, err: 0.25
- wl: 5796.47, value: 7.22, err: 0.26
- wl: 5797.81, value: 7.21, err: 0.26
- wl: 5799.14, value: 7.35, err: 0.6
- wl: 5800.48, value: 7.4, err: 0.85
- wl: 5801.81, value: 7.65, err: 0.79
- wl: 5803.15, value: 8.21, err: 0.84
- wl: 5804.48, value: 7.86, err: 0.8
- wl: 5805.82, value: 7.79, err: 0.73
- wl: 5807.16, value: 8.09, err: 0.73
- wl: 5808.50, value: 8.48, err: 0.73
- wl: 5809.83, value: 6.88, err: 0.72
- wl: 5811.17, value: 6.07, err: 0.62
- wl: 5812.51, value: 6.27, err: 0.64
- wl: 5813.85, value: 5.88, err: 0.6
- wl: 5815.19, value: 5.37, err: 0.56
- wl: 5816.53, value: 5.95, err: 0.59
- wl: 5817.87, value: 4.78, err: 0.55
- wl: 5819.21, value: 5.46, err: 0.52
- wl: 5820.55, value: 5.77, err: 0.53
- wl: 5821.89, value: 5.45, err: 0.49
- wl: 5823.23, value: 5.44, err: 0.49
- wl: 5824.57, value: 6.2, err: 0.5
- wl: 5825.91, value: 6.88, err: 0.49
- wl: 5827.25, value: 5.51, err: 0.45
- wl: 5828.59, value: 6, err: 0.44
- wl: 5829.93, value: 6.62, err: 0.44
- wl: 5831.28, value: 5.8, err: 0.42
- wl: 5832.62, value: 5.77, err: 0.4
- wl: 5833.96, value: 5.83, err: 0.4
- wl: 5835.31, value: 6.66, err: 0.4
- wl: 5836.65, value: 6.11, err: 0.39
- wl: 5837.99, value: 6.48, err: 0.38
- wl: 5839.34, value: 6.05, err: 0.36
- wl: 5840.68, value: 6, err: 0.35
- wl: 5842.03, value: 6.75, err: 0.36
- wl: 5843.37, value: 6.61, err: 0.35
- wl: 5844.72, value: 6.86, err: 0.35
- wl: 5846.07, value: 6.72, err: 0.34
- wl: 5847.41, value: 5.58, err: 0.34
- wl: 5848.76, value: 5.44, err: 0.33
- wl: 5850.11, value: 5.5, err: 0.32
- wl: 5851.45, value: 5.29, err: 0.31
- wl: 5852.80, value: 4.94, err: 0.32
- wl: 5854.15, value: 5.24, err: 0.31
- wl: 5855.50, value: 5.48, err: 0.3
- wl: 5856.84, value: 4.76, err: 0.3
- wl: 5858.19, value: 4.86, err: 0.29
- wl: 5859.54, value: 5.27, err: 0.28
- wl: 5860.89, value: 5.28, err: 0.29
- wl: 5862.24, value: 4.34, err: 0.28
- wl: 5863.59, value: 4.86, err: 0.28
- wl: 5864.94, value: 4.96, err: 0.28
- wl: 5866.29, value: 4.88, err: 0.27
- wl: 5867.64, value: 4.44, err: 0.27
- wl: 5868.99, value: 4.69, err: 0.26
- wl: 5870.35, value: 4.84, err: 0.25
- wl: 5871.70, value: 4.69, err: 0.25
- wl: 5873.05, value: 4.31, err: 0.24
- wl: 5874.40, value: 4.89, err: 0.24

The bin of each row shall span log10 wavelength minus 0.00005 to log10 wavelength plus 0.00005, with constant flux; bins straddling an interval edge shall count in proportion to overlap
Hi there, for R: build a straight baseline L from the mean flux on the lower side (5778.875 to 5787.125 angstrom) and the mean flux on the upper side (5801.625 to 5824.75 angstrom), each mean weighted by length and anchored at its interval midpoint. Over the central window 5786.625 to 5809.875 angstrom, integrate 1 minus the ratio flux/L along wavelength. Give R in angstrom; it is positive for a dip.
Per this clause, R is -3.2 angstrom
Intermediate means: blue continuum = 6.54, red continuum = 6.51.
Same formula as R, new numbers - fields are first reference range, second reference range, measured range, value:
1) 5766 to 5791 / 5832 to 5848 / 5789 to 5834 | -2.05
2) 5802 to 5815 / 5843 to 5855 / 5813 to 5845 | 2.23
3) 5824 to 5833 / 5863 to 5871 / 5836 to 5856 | -1.53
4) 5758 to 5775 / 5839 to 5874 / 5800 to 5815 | -4.05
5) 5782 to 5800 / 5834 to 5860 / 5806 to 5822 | 0.55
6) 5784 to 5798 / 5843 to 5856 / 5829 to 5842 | -0.31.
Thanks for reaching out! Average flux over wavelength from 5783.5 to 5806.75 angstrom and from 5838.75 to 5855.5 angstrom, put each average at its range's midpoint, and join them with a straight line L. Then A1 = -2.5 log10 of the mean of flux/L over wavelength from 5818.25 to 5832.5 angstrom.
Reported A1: 0.10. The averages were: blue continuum 7.22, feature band 5.89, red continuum 5.9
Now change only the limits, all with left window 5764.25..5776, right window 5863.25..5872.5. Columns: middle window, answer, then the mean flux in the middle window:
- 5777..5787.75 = -0.111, 6.5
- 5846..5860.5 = -0.078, 5.31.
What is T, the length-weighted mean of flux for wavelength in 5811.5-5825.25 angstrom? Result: 5.67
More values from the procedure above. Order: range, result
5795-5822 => 6.79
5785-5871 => 6.15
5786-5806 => 7.29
